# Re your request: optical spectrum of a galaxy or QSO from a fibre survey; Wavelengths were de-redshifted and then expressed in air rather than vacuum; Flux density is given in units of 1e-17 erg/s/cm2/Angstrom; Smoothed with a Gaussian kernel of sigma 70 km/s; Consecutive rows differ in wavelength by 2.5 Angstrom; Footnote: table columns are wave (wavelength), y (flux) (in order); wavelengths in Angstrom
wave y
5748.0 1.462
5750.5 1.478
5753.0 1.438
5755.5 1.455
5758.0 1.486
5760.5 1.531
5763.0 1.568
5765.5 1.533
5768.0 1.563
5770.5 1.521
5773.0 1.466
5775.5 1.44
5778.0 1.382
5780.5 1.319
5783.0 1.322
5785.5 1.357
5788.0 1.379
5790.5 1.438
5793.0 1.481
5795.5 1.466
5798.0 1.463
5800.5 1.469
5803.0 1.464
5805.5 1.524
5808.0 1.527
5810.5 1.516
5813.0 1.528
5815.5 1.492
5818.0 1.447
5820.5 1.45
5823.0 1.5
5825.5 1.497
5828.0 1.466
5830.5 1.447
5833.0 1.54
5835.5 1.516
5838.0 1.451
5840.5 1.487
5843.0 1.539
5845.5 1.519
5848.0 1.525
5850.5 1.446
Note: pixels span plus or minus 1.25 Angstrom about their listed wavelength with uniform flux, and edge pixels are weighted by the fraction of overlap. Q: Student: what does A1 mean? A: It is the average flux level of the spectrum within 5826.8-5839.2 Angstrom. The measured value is 1.48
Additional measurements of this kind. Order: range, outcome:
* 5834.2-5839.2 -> 1.48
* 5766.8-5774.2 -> 1.52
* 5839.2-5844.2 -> 1.51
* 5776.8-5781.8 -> 1.35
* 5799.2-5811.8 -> 1.5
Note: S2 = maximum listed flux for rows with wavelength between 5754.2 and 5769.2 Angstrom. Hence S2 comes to 1.568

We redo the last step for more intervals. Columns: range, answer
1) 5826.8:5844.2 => 1.54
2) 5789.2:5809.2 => 1.527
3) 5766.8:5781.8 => 1.563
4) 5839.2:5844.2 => 1.539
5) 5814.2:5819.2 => 1.492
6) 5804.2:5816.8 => 1.528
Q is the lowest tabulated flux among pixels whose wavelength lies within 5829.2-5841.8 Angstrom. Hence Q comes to 1.447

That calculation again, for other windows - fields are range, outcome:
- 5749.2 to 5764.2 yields 1.438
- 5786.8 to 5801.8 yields 1.379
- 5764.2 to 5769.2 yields 1.533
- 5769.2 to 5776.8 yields 1.44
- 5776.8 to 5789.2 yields 1.319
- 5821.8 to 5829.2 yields 1.466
